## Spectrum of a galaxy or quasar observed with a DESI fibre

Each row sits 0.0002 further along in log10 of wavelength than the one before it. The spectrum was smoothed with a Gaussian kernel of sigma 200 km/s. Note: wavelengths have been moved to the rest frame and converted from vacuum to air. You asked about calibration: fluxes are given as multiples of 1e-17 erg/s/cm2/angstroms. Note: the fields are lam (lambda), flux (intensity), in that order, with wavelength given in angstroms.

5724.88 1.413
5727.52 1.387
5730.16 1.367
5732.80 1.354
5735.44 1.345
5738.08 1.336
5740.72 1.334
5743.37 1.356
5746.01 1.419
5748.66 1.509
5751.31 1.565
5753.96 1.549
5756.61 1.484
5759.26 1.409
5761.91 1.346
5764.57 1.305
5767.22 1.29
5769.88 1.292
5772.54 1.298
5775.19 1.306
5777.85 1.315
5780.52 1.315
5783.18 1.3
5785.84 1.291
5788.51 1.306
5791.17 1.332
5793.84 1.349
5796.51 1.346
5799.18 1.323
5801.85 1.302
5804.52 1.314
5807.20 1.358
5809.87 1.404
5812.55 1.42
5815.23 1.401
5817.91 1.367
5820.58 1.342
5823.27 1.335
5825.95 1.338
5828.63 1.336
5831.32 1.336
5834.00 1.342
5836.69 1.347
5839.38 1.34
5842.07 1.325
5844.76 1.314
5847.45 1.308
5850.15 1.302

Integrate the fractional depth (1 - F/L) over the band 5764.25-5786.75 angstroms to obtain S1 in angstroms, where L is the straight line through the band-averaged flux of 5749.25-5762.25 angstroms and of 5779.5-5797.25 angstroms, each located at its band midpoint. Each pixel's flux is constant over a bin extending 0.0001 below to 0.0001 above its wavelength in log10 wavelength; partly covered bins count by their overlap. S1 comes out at 1.3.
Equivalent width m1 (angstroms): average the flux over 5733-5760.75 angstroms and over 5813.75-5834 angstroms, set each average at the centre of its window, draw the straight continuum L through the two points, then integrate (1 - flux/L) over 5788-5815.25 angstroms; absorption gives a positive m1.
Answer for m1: 0.46 angstroms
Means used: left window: 1.43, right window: 1.35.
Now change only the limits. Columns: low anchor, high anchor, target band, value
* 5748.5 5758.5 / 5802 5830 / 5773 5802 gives 2.3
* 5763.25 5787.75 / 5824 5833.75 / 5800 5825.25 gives -0.6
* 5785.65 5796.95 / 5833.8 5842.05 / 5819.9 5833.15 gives 0.0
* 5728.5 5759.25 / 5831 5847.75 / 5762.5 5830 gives 1.9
